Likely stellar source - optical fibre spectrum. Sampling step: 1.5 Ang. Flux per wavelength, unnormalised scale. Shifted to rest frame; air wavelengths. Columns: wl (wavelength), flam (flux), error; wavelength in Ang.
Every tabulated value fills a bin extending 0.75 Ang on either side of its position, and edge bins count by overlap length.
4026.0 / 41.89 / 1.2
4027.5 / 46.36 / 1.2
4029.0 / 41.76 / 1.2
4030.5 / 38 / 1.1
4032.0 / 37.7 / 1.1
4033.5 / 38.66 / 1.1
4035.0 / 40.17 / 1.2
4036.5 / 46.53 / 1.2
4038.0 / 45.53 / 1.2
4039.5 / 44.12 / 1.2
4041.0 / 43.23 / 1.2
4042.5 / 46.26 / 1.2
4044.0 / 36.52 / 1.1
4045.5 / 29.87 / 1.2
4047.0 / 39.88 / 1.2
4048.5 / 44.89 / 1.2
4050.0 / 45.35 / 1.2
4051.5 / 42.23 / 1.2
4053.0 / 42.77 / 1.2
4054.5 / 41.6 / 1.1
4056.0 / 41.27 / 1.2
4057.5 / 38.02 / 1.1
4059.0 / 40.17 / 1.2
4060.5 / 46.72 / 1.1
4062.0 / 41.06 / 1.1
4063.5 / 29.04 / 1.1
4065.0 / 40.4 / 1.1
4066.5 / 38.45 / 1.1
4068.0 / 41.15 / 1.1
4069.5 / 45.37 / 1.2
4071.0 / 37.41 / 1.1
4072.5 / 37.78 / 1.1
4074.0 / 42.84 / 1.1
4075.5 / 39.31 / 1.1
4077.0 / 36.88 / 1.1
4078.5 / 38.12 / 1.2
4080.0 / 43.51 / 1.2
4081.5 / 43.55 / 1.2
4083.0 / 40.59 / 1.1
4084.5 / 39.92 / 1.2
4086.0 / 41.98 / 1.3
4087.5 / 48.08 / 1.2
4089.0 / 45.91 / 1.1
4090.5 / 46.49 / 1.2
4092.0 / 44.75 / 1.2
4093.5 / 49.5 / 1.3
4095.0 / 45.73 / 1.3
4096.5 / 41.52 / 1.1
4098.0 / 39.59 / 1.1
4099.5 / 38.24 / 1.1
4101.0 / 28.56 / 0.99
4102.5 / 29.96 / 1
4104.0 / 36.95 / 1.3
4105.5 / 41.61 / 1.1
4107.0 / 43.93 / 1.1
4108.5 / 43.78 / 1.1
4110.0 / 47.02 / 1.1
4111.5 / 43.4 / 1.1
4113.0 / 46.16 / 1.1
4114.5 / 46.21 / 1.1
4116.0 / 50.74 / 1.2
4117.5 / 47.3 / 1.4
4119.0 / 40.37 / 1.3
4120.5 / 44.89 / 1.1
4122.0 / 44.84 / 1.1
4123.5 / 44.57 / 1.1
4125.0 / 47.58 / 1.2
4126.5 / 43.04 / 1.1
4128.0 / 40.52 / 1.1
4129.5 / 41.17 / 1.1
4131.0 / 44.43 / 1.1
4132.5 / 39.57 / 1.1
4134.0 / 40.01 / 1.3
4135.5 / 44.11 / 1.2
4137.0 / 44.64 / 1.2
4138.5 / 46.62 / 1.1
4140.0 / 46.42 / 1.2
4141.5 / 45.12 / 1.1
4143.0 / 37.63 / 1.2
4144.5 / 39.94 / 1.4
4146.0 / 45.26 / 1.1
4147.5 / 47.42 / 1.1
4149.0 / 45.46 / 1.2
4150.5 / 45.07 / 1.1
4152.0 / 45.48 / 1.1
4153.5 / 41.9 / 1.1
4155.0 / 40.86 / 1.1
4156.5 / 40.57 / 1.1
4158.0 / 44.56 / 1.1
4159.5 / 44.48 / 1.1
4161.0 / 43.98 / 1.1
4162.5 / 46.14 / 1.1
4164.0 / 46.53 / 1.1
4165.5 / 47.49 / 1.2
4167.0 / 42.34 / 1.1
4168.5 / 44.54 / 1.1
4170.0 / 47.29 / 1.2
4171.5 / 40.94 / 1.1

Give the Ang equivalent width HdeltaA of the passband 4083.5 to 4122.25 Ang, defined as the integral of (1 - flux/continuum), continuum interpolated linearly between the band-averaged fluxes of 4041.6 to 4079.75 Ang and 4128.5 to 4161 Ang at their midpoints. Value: -1.1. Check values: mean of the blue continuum 40.2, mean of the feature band 42.9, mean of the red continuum 43.4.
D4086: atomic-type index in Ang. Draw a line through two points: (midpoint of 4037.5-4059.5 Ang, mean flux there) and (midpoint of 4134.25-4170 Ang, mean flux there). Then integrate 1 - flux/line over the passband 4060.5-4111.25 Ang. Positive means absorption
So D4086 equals 1.7 Ang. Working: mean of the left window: 41.4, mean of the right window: 44.2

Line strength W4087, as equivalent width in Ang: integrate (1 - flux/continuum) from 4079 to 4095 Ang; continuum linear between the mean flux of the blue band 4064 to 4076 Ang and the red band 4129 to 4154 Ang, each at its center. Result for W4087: -1.34 Ang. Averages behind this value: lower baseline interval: 40.1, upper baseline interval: 43.6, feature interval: 44.4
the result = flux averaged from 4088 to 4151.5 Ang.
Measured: 43.3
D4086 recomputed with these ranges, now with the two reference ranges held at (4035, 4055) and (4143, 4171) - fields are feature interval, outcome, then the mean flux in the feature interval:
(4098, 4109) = 1.4 Ang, 37.6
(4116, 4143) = -0.1 Ang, 43.9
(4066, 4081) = 0.9 Ang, 40.2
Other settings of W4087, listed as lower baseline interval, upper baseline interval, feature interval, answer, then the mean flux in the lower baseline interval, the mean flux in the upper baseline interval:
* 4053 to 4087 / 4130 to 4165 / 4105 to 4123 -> -1.2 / 40.3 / 43.8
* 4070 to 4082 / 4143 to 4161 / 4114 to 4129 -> -1.0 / 40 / 43.5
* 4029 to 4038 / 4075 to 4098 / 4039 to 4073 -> 0.9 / 40.8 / 43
